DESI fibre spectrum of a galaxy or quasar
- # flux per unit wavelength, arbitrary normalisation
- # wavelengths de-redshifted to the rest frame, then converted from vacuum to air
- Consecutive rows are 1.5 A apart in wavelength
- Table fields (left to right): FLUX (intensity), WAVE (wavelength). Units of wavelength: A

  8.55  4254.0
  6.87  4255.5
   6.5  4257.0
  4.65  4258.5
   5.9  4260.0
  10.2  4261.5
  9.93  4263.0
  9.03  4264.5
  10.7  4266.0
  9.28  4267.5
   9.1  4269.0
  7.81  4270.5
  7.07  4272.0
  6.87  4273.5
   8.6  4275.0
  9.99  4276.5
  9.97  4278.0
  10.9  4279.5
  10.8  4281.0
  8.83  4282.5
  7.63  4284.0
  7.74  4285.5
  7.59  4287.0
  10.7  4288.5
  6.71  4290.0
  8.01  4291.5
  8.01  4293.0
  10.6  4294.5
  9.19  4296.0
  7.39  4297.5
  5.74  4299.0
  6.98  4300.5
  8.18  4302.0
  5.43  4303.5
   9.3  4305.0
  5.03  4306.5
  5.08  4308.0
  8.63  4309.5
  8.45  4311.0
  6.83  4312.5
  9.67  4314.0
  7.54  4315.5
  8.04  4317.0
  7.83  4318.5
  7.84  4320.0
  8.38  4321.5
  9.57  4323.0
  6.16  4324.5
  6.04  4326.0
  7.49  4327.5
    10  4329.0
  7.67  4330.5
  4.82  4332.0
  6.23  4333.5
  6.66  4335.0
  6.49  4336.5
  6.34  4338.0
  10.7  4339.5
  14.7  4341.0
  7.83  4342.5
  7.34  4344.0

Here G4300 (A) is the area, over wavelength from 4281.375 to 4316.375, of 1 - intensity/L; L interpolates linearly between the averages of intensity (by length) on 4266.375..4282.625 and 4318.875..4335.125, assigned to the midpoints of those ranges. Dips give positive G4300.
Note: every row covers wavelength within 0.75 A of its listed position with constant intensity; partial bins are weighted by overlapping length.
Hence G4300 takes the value 2.0 A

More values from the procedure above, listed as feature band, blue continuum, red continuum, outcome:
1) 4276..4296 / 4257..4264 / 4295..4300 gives -3.83 A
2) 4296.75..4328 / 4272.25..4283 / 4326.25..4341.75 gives 4.08 A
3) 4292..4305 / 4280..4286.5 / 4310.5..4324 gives 1.13 A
